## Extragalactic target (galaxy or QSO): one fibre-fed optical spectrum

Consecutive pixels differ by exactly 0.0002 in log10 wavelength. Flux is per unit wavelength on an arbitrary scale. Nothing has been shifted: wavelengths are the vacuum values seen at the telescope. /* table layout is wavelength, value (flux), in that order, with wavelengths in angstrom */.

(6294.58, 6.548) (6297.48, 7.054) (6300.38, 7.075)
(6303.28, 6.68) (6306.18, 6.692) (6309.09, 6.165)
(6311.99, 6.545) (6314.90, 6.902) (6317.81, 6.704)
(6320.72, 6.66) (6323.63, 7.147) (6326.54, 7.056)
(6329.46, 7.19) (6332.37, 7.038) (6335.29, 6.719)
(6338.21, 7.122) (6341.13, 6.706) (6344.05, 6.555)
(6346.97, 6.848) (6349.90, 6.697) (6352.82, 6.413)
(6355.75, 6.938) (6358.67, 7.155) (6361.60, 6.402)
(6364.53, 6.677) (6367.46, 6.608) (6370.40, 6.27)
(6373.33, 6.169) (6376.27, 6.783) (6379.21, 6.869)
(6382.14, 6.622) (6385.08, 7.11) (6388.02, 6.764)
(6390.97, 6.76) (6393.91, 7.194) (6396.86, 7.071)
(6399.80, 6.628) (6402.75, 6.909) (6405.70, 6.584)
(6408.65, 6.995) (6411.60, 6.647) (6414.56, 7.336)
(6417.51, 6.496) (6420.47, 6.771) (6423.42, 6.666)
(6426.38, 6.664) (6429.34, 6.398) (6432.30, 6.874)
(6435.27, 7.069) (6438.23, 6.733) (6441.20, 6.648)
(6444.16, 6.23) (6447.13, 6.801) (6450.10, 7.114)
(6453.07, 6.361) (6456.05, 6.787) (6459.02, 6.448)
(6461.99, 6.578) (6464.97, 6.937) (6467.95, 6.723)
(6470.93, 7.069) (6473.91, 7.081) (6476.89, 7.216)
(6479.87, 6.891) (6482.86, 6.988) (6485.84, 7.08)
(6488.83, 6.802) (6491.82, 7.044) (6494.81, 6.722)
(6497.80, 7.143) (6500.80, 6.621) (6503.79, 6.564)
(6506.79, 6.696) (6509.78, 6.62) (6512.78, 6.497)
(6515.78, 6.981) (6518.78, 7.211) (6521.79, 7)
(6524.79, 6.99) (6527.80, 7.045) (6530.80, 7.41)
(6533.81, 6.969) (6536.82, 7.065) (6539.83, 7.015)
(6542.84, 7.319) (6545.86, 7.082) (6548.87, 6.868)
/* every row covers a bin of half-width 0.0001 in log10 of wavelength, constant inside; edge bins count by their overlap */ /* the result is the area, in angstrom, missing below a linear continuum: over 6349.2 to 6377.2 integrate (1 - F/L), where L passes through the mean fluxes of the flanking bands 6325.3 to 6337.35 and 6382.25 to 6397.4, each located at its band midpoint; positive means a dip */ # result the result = 1.5 angstrom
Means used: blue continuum 7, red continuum 6.94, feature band 6.61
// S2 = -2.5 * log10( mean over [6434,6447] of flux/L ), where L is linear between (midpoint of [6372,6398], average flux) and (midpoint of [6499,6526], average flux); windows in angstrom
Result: 0.021 mag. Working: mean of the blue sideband 6.81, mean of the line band 6.68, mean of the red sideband 6.8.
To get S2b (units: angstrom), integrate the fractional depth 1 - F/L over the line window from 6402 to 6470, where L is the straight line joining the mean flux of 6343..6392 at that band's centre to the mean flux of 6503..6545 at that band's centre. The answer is 0.8 angstrom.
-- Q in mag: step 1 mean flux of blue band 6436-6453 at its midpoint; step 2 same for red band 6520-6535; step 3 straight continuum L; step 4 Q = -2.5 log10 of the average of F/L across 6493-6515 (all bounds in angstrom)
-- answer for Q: 0.04 mag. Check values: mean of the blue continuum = 6.7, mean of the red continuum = 7.09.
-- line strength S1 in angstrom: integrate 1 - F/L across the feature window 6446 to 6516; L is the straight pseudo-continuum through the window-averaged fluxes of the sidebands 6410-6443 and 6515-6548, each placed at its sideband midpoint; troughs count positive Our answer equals 1.1 angstrom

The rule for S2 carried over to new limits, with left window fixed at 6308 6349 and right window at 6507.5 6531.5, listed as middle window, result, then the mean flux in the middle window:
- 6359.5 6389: 0.03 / 6.64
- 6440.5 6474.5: 0.03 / 6.72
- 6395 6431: 0.02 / 6.77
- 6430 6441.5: 0.01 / 6.82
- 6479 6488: -0.01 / 6.98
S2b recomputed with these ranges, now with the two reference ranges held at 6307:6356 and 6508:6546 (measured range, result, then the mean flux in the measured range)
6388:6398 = -0.2 angstrom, 6.96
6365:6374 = 0.6 angstrom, 6.4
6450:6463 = 0.6 angstrom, 6.61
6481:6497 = 0.1 angstrom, 6.94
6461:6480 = 0.0 angstrom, 6.94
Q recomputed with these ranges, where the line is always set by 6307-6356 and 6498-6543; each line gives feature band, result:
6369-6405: 0.011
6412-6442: 0.015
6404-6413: 0.015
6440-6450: 0.037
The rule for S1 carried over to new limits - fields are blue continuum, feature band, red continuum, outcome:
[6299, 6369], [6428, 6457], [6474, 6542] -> 0.76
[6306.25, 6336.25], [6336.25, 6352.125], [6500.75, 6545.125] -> 0.14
